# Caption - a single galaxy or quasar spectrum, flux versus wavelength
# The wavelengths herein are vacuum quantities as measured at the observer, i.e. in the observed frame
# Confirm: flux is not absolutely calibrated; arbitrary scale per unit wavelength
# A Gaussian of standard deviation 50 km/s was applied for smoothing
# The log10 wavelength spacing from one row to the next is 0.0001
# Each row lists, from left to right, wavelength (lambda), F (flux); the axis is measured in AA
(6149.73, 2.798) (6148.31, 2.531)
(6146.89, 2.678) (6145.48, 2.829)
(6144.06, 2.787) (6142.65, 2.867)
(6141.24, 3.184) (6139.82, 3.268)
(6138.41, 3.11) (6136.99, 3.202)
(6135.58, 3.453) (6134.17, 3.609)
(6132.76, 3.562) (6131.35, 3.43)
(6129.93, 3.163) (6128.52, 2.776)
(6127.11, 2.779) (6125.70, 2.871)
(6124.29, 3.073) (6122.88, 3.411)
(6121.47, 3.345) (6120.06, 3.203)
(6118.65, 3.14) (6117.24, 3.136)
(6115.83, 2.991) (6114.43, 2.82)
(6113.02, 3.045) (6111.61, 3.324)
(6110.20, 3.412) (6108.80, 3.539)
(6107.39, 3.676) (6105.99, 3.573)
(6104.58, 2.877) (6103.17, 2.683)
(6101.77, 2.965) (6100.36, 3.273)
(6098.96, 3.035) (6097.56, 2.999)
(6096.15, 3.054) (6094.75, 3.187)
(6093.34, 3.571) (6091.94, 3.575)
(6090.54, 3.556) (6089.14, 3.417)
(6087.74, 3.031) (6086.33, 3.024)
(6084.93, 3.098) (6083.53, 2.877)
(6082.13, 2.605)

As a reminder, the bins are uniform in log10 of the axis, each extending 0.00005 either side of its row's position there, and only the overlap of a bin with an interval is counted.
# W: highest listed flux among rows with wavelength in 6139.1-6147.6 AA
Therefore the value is 3.268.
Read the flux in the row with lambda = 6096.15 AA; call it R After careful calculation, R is 3.054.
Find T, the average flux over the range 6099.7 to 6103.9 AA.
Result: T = 2.97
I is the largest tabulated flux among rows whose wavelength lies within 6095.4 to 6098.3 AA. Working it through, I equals 3.054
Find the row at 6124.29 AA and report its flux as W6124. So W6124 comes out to 3.073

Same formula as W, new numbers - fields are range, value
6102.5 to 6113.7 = 3.676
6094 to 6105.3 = 3.273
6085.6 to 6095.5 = 3.575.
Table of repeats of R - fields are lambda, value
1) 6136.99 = 3.202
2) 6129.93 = 3.163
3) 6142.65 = 2.867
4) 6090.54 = 3.556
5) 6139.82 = 3.268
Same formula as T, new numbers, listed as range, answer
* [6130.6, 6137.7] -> 3.45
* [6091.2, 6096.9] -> 3.34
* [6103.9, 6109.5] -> 3.42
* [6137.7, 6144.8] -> 3.04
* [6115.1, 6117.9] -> 3.07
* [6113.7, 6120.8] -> 3.06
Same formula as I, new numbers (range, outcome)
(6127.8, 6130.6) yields 3.163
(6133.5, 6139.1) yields 3.609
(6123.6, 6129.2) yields 3.073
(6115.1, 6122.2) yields 3.345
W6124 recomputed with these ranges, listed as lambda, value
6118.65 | 3.14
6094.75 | 3.187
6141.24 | 3.184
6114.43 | 2.82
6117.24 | 3.136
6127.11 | 2.779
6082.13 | 2.605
